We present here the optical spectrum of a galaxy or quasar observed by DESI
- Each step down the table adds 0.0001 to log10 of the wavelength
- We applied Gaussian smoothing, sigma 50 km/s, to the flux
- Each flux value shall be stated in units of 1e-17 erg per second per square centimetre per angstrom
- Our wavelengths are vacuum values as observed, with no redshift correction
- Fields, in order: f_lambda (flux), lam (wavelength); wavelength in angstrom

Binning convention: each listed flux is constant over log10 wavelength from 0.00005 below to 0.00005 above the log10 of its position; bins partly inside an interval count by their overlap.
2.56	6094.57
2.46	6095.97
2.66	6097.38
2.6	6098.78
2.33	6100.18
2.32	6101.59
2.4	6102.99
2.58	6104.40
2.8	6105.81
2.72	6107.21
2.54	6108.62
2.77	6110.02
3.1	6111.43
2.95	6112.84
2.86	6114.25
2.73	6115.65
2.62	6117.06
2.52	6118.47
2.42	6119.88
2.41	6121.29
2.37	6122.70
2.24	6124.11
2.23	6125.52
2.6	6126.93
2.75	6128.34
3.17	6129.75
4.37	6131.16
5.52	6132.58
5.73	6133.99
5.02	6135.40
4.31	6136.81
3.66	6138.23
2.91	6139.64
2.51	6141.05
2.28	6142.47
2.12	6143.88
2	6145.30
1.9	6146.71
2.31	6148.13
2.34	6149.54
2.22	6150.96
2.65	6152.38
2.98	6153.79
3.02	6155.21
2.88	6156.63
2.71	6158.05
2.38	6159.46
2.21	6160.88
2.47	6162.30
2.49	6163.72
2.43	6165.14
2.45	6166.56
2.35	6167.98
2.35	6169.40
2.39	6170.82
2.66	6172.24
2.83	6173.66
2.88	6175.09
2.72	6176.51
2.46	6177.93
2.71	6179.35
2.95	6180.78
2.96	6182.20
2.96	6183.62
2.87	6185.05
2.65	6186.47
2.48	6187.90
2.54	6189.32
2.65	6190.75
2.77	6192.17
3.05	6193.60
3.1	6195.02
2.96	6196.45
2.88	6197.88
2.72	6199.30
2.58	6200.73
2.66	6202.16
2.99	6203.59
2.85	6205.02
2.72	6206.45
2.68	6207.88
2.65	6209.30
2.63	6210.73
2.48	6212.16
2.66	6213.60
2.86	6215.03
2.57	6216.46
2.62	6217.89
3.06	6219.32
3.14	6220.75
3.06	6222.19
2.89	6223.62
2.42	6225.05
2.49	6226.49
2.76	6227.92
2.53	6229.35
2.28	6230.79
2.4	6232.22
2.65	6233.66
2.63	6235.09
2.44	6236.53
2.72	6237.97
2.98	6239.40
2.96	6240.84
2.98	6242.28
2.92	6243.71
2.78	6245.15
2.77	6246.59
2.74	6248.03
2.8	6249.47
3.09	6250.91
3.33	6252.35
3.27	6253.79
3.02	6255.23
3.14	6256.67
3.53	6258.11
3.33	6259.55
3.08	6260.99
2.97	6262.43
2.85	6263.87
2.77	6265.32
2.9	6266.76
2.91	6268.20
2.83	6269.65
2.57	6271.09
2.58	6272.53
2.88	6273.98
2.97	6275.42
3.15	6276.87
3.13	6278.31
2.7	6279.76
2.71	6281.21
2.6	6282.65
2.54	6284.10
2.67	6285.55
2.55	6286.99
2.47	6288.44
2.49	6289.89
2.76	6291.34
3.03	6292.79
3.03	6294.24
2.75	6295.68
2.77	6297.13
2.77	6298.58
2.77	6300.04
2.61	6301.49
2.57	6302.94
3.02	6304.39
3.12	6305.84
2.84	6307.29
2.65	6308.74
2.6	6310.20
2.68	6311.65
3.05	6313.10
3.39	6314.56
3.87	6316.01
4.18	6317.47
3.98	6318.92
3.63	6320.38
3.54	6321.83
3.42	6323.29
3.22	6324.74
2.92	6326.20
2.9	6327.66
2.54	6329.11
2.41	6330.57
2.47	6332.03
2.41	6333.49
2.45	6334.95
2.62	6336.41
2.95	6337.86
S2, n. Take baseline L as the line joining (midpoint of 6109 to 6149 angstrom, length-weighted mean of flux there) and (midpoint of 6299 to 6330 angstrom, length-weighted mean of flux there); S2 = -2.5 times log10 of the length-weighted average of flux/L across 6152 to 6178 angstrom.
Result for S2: 0.17 mag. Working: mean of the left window 3.01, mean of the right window 3.11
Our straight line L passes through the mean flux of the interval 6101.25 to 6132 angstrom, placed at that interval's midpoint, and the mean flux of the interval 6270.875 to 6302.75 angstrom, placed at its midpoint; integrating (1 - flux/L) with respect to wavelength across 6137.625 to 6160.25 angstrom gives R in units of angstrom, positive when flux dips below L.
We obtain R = 1.5 angstrom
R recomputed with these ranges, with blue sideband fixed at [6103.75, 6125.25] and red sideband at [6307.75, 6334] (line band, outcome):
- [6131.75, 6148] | -4.4 angstrom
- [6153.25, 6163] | 0.3 angstrom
